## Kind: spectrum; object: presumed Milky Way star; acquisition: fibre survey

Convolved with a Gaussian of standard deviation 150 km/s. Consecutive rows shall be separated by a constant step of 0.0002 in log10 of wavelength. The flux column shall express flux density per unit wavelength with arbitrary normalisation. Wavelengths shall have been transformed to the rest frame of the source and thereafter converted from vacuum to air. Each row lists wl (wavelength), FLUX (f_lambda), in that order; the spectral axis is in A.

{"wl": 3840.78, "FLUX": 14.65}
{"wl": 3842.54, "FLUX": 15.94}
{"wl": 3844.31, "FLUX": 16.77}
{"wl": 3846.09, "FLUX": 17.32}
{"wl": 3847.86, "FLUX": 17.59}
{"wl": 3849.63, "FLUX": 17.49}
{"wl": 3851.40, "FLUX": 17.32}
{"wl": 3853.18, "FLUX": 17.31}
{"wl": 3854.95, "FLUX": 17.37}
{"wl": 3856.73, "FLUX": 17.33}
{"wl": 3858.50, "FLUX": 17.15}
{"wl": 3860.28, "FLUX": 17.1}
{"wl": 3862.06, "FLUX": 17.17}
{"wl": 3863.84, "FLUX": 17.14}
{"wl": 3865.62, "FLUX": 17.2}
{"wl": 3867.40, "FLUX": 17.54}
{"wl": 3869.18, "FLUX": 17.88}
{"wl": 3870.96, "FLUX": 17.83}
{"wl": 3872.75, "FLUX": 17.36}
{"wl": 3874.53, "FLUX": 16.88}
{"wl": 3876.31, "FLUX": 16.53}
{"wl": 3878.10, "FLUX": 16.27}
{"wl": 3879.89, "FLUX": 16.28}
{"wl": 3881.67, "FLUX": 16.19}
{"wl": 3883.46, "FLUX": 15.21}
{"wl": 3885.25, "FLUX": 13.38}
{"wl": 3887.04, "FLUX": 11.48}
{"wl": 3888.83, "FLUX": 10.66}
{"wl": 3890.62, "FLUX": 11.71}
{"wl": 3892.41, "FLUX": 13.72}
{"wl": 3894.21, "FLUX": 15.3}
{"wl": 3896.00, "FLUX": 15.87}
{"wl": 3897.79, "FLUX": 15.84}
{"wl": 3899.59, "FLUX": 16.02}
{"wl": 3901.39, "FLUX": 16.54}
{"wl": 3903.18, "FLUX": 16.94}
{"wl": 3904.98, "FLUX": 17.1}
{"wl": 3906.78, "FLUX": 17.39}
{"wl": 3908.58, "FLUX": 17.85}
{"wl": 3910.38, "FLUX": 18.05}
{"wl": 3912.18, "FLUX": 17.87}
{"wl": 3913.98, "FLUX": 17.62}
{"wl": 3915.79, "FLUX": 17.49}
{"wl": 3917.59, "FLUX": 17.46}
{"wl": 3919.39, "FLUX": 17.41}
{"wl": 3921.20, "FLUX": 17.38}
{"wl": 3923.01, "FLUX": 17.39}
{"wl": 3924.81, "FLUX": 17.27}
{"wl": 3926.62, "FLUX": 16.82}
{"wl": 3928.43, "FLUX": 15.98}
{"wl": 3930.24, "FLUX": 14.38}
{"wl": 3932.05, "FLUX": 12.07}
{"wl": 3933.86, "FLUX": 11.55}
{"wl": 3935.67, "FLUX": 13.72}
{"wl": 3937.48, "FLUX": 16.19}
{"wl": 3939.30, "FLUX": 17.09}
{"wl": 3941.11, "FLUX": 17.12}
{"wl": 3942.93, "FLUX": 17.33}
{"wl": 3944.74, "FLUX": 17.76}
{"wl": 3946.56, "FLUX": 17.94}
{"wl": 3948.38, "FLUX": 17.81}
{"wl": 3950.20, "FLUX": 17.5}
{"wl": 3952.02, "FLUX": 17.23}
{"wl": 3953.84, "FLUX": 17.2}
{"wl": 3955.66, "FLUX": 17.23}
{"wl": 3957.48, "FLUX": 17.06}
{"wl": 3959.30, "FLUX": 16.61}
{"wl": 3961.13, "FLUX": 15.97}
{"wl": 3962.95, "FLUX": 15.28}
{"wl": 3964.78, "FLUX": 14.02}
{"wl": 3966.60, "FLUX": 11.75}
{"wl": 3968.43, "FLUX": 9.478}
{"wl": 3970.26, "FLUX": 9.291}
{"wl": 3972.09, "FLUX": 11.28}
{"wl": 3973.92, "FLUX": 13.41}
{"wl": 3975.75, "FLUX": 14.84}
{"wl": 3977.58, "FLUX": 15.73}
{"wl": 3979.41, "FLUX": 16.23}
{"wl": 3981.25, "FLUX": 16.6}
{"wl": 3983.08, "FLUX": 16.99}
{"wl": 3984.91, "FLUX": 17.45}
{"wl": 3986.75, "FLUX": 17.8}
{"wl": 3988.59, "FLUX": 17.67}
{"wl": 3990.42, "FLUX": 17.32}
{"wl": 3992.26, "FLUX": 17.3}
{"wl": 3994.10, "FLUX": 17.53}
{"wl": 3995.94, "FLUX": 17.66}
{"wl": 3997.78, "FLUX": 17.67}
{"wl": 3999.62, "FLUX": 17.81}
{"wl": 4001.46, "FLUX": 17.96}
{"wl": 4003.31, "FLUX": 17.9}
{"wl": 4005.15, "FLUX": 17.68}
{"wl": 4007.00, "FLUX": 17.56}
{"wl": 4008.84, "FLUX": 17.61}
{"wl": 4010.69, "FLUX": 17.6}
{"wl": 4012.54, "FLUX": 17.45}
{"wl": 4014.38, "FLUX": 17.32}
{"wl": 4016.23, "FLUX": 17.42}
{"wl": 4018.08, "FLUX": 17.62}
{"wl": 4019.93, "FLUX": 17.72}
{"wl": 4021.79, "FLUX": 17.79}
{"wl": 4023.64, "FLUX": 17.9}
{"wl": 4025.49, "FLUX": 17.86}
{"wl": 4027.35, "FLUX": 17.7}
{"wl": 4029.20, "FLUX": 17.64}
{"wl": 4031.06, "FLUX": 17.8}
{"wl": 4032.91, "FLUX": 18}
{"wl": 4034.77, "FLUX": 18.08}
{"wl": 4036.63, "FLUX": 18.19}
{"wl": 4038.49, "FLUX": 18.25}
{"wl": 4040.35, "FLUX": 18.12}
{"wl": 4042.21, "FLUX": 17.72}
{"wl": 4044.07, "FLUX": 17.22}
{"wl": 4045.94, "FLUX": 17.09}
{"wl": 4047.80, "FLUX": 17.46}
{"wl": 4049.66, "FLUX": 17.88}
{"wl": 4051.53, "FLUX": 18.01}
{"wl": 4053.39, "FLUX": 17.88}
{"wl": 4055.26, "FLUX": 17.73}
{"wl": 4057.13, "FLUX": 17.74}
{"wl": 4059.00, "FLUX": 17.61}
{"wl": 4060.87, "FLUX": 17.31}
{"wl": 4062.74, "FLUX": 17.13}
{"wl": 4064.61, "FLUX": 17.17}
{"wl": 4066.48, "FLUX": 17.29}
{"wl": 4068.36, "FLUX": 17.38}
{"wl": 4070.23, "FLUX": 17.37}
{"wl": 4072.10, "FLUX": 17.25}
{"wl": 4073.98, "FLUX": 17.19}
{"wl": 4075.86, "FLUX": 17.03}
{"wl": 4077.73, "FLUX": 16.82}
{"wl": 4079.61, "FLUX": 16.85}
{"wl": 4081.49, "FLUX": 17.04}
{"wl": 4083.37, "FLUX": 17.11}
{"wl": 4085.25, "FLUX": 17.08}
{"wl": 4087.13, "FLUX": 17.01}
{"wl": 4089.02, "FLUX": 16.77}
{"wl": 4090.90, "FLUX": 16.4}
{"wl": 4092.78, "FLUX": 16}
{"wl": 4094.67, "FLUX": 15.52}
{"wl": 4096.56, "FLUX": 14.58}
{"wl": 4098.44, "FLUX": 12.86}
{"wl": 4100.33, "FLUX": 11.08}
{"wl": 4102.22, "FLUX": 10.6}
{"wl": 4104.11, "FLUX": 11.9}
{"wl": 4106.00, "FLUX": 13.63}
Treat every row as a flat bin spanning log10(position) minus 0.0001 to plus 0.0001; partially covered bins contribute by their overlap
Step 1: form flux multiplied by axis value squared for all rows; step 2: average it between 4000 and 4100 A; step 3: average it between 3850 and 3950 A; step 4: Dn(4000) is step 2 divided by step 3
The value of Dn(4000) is 1.14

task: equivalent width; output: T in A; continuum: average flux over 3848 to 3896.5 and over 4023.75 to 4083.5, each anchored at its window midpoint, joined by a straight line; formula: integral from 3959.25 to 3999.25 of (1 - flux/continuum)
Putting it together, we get 3.70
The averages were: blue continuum 16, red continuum 17.5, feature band 15.4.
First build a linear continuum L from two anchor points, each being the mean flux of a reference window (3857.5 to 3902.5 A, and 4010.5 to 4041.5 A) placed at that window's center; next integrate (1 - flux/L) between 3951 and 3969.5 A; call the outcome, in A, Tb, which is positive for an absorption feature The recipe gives 1.9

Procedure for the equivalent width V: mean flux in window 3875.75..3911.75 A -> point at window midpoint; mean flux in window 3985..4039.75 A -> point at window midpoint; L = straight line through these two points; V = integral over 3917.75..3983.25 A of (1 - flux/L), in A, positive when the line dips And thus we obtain 3.9 A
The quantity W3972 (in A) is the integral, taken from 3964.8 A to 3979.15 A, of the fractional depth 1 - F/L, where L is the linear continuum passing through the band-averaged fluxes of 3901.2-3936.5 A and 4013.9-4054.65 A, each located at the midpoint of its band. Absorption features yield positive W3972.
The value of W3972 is 3.8 A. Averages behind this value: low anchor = 16.4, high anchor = 17.8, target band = 12.6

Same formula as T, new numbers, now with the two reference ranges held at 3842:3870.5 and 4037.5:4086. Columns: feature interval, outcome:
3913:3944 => 2.1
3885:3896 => 2.8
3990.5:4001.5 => -0.2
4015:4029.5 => -0.3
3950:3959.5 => 0.1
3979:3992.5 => 0.1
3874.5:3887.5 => 1.5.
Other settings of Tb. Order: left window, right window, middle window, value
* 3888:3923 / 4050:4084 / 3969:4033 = 0.3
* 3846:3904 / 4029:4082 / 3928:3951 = 1.1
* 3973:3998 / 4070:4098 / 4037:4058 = -1.4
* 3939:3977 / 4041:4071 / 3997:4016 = -1.4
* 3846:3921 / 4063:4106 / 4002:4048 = -4.9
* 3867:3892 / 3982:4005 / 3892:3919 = -1.7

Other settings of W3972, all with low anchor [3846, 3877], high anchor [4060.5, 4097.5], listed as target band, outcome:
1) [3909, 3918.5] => -0.28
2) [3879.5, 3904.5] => 3.74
